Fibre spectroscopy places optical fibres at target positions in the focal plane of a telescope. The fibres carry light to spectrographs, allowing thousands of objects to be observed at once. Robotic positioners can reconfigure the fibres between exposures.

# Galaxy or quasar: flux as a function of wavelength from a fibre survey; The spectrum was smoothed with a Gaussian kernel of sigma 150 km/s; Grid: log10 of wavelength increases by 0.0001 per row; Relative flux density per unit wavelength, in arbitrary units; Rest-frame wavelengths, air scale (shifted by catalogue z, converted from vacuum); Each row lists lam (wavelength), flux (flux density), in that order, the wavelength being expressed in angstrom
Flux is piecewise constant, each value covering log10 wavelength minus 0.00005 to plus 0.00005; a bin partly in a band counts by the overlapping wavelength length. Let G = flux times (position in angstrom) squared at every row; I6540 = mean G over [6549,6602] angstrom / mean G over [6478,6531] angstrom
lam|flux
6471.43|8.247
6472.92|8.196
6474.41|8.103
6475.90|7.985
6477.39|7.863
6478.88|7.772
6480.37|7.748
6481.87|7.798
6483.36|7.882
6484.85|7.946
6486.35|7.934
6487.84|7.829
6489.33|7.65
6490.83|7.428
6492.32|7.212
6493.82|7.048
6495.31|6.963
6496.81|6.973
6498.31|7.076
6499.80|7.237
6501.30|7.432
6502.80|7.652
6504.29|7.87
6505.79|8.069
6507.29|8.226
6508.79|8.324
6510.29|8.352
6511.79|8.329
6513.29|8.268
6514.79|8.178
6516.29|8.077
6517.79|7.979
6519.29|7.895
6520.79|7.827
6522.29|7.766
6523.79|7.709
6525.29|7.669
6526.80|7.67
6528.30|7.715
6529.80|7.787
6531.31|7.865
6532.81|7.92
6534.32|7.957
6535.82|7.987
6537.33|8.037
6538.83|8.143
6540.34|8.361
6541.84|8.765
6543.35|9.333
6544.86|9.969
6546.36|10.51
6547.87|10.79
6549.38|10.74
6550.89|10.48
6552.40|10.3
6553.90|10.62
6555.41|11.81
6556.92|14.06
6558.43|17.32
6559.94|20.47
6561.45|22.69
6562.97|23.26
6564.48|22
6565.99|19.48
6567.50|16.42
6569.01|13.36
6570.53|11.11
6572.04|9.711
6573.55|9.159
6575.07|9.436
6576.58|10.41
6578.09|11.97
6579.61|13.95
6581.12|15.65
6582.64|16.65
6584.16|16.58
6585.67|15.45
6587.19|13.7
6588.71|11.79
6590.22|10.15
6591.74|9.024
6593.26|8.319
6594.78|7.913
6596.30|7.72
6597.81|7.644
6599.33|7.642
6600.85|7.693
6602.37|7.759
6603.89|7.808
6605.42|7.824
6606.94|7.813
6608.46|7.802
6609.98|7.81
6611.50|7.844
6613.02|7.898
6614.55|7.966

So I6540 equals 1.71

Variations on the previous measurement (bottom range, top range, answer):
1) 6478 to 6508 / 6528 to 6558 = 1.28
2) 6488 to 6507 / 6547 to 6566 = 2.13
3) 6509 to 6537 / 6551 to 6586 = 1.88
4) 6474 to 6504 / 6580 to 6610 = 1.39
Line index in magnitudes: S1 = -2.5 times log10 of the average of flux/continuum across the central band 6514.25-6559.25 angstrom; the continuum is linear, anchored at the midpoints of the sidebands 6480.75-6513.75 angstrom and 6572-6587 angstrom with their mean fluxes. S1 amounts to 0.12 mag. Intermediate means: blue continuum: 7.7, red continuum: 13.1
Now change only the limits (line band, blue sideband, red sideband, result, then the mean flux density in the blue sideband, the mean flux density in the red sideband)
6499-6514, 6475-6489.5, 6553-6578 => 0.239 mag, 7.85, 15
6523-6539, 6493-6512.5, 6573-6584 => 0.212 mag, 7.65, 12.7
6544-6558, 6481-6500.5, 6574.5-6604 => -0.164 mag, 7.46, 10.9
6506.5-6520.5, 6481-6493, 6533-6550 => 0.028 mag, 7.71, 9.09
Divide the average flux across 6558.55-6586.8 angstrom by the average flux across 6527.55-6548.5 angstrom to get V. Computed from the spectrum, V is 1.79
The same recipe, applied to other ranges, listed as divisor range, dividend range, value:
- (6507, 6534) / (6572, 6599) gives 1.43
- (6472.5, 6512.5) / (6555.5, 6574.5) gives 2.11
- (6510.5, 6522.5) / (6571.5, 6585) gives 1.57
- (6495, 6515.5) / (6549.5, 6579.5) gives 1.84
